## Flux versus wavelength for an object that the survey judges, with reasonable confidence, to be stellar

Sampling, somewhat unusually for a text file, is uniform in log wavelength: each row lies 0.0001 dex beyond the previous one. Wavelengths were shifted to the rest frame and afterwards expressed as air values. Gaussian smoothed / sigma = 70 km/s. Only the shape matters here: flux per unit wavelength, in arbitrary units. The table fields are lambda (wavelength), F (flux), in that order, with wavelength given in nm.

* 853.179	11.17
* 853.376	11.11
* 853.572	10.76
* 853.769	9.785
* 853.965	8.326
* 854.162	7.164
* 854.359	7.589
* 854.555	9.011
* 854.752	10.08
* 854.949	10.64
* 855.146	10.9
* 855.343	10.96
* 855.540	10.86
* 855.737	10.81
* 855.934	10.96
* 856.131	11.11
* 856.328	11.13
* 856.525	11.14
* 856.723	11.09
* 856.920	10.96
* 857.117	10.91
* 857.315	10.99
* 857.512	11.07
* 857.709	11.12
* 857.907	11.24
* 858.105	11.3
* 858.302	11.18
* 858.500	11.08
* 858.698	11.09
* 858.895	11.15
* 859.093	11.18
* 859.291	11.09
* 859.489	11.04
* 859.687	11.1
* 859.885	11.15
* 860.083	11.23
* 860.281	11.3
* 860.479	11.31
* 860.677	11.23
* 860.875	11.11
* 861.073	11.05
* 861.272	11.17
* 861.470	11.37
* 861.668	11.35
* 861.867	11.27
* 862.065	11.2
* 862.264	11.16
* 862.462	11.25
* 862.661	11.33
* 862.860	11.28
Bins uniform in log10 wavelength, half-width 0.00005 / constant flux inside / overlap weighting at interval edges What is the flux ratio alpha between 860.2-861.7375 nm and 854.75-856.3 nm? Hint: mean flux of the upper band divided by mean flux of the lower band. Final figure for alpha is 1.04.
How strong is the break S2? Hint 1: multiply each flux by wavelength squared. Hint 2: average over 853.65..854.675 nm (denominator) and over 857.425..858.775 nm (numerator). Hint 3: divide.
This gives 1.33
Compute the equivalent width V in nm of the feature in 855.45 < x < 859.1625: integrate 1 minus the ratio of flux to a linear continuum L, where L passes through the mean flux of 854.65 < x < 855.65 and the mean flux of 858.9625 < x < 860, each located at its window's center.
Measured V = -0.06 nm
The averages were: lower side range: 10.7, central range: 11.1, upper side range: 11.1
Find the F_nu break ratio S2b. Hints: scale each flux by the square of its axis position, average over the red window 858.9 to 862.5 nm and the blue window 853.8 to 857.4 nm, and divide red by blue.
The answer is 1.11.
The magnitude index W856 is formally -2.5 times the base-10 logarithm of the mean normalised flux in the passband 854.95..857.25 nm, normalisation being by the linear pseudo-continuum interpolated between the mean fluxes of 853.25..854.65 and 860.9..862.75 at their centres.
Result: -0.132 mag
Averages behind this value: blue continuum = 9.15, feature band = 11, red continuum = 11.2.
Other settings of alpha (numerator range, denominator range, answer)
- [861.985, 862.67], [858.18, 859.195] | 1.01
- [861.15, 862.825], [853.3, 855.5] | 1.16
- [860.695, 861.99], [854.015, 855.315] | 1.21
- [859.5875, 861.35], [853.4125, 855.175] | 1.19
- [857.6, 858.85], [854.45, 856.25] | 1.05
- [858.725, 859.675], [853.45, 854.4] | 1.26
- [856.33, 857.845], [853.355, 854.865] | 1.21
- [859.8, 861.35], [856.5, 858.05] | 1.01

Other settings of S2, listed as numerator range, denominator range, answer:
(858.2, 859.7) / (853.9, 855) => 1.29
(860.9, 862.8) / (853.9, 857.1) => 1.12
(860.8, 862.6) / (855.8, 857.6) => 1.03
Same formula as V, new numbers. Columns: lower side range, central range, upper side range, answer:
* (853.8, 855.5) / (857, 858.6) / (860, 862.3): -0.13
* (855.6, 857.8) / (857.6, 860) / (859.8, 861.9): 0.00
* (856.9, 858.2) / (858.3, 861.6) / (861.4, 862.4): 0.01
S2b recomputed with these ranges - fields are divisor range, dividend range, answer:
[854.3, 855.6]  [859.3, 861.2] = 1.12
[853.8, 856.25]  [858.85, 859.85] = 1.14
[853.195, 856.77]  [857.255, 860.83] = 1.10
